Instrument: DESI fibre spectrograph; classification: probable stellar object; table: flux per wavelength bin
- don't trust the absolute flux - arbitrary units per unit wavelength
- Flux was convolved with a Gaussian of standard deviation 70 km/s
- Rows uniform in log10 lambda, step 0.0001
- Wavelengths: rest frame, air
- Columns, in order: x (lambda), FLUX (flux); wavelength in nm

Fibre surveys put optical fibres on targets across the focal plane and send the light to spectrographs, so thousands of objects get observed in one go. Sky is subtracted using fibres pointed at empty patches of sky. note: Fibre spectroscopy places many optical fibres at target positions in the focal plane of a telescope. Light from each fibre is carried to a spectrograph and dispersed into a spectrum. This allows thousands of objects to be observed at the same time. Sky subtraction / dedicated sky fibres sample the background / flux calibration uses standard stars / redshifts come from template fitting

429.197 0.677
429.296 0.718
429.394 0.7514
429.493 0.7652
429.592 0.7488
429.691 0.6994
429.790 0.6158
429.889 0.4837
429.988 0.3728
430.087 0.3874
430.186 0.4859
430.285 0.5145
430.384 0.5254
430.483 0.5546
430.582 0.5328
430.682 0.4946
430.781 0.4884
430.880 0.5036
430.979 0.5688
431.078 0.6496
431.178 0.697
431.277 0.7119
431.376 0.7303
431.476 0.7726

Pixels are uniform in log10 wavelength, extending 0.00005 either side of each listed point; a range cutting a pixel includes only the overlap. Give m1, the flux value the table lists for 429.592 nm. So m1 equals 0.7488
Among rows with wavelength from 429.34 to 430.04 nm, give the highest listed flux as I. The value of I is 0.7652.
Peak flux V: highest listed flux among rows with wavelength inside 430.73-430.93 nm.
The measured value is 0.5036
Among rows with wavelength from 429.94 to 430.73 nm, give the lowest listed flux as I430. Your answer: 0.3728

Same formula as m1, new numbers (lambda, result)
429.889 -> 0.4837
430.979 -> 0.5688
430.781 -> 0.4884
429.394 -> 0.7514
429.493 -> 0.7652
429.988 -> 0.3728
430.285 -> 0.5145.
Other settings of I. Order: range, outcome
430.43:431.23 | 0.697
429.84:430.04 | 0.4837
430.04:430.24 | 0.4859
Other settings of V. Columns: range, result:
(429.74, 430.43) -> 0.6158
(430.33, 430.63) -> 0.5546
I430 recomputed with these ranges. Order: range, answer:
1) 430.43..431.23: 0.4884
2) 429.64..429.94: 0.4837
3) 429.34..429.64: 0.7488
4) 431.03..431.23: 0.6496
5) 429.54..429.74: 0.6994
